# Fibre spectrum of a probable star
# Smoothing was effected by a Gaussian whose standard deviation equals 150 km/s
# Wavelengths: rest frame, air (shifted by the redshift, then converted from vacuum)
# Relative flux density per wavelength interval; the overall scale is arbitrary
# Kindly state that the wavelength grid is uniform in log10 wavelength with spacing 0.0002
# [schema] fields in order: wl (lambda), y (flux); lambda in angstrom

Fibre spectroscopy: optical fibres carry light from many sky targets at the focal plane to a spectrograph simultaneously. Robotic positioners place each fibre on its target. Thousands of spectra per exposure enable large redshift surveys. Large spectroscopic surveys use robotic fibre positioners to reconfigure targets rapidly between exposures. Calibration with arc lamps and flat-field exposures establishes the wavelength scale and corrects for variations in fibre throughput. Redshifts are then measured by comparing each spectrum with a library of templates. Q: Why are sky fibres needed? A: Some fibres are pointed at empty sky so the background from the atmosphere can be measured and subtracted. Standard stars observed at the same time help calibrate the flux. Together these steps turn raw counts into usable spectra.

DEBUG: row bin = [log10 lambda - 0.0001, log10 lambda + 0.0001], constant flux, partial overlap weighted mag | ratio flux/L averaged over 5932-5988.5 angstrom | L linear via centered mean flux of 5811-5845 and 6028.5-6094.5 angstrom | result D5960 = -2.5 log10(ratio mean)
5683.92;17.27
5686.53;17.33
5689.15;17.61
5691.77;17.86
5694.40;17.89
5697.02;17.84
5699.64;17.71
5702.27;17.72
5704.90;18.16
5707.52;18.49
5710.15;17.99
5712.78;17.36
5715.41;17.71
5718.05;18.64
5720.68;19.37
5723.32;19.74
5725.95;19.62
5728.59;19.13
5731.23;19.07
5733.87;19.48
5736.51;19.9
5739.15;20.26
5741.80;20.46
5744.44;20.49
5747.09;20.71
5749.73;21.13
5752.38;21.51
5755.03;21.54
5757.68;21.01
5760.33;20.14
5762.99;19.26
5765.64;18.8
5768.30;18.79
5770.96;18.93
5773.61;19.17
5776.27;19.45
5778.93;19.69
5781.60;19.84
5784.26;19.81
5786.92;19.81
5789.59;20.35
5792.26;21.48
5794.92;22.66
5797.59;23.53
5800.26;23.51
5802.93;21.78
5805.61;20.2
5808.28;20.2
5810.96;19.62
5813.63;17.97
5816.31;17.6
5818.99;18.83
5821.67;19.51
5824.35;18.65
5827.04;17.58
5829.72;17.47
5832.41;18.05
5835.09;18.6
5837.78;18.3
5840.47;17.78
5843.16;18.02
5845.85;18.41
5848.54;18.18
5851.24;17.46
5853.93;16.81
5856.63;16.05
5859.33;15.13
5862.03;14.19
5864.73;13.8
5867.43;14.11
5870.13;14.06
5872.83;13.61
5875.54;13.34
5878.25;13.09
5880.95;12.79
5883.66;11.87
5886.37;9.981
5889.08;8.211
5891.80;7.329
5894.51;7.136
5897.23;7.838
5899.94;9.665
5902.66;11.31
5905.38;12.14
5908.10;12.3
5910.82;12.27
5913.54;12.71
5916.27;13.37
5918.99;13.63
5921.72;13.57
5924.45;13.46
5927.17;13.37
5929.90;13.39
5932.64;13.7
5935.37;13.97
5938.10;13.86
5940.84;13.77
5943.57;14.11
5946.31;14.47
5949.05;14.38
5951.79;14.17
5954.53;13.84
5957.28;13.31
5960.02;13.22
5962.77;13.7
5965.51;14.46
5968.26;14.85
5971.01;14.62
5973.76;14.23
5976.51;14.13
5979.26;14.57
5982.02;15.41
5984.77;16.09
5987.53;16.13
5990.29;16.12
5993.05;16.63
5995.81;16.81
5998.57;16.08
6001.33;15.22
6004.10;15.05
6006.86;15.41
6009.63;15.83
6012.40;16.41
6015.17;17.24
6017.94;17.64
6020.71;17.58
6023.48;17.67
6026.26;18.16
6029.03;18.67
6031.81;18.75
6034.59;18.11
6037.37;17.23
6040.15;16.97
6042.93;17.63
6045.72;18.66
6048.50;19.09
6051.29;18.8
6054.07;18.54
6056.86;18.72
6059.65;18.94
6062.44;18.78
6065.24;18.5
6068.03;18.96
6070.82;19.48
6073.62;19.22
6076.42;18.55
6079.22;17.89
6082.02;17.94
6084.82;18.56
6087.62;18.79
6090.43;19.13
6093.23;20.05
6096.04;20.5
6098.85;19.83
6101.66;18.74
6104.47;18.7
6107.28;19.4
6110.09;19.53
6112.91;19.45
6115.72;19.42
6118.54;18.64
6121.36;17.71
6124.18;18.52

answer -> 0.27 mag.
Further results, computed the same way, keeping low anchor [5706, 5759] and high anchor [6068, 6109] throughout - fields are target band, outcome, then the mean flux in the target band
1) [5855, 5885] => 0.37 mag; 13.8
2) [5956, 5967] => 0.37 mag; 13.7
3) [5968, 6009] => 0.24 mag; 15.4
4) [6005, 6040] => 0.11 mag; 17.3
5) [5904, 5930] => 0.43 mag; 13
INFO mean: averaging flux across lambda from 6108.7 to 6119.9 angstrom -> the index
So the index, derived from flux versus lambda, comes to 19.3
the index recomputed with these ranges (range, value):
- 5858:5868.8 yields 14.3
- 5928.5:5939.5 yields 13.7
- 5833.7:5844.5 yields 18.2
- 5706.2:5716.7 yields 17.9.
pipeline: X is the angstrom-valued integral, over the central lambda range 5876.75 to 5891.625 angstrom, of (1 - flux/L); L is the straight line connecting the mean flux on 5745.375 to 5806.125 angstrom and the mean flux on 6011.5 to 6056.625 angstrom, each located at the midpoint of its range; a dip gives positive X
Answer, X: 6.6 angstrom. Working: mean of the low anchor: 20.6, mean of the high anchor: 18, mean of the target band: 10.9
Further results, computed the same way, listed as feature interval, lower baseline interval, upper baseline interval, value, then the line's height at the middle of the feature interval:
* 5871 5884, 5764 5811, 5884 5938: 0.88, 14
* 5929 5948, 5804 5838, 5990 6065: 4.31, 18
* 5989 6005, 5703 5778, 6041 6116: 2.57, 19.1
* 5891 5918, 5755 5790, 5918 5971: 7.92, 15.2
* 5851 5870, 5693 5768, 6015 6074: 3.78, 18.9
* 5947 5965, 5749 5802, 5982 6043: 3.95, 17.7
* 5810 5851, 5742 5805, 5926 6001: 1.11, 18.8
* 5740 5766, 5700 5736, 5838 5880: -3.85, 17.9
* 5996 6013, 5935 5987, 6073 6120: 0.13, 15.8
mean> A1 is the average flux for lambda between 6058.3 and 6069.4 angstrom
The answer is 18.8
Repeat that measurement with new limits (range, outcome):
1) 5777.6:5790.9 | 19.9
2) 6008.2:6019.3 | 16.8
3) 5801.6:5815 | 19.9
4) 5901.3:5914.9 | 12.1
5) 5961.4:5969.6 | 14.3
